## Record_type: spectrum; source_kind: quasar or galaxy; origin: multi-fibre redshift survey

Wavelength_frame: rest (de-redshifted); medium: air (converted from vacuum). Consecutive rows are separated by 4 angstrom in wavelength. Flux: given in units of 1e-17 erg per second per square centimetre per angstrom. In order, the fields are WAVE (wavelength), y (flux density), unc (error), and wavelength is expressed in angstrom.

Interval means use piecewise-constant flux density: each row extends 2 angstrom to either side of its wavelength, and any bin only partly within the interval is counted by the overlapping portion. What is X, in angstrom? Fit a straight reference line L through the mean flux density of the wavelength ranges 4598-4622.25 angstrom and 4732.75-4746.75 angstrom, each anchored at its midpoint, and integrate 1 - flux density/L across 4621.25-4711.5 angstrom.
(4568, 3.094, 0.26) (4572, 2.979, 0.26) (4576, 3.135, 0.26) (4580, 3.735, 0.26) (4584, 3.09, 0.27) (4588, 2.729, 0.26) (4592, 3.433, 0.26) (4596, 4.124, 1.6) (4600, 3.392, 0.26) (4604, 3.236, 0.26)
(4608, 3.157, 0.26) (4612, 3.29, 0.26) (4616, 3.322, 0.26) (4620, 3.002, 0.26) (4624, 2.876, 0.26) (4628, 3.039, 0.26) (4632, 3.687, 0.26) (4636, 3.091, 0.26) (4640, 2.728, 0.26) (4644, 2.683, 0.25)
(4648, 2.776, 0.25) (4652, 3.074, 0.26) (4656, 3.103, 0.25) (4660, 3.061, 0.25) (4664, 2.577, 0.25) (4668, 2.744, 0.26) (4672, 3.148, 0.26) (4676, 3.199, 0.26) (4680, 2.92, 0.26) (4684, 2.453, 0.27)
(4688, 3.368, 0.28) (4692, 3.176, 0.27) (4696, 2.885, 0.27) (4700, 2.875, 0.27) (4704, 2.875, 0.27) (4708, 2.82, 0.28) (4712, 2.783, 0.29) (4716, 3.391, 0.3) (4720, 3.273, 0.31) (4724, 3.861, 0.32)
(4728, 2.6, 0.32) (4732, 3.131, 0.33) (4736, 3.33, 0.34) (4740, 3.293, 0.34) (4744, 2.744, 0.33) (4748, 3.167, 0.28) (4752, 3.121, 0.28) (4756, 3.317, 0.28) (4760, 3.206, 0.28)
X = 6.4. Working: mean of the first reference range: 3.23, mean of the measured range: 2.96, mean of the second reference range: 3.13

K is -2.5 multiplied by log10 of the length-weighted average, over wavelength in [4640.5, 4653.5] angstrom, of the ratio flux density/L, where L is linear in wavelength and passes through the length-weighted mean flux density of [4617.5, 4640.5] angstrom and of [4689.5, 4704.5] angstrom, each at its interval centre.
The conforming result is 0.09 mag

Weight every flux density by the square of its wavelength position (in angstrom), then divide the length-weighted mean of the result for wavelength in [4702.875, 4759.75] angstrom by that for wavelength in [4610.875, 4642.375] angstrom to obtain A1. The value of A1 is 1.0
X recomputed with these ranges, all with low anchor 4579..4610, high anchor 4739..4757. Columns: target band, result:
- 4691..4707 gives 1.28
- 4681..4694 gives 0.85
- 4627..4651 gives 2.04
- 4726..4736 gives 0.56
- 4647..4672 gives 2.57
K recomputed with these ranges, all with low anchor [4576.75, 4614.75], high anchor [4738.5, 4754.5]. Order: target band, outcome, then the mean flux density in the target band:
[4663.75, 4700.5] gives 0.08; 2.95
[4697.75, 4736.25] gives 0.02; 3.08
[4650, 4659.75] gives 0.05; 3.08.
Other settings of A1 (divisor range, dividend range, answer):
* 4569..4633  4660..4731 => 0.96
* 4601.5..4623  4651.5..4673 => 0.94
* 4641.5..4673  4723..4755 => 1.13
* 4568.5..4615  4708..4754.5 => 1.01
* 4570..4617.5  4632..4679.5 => 0.92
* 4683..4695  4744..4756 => 1.05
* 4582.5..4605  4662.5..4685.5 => 0.88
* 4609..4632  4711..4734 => 1.06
